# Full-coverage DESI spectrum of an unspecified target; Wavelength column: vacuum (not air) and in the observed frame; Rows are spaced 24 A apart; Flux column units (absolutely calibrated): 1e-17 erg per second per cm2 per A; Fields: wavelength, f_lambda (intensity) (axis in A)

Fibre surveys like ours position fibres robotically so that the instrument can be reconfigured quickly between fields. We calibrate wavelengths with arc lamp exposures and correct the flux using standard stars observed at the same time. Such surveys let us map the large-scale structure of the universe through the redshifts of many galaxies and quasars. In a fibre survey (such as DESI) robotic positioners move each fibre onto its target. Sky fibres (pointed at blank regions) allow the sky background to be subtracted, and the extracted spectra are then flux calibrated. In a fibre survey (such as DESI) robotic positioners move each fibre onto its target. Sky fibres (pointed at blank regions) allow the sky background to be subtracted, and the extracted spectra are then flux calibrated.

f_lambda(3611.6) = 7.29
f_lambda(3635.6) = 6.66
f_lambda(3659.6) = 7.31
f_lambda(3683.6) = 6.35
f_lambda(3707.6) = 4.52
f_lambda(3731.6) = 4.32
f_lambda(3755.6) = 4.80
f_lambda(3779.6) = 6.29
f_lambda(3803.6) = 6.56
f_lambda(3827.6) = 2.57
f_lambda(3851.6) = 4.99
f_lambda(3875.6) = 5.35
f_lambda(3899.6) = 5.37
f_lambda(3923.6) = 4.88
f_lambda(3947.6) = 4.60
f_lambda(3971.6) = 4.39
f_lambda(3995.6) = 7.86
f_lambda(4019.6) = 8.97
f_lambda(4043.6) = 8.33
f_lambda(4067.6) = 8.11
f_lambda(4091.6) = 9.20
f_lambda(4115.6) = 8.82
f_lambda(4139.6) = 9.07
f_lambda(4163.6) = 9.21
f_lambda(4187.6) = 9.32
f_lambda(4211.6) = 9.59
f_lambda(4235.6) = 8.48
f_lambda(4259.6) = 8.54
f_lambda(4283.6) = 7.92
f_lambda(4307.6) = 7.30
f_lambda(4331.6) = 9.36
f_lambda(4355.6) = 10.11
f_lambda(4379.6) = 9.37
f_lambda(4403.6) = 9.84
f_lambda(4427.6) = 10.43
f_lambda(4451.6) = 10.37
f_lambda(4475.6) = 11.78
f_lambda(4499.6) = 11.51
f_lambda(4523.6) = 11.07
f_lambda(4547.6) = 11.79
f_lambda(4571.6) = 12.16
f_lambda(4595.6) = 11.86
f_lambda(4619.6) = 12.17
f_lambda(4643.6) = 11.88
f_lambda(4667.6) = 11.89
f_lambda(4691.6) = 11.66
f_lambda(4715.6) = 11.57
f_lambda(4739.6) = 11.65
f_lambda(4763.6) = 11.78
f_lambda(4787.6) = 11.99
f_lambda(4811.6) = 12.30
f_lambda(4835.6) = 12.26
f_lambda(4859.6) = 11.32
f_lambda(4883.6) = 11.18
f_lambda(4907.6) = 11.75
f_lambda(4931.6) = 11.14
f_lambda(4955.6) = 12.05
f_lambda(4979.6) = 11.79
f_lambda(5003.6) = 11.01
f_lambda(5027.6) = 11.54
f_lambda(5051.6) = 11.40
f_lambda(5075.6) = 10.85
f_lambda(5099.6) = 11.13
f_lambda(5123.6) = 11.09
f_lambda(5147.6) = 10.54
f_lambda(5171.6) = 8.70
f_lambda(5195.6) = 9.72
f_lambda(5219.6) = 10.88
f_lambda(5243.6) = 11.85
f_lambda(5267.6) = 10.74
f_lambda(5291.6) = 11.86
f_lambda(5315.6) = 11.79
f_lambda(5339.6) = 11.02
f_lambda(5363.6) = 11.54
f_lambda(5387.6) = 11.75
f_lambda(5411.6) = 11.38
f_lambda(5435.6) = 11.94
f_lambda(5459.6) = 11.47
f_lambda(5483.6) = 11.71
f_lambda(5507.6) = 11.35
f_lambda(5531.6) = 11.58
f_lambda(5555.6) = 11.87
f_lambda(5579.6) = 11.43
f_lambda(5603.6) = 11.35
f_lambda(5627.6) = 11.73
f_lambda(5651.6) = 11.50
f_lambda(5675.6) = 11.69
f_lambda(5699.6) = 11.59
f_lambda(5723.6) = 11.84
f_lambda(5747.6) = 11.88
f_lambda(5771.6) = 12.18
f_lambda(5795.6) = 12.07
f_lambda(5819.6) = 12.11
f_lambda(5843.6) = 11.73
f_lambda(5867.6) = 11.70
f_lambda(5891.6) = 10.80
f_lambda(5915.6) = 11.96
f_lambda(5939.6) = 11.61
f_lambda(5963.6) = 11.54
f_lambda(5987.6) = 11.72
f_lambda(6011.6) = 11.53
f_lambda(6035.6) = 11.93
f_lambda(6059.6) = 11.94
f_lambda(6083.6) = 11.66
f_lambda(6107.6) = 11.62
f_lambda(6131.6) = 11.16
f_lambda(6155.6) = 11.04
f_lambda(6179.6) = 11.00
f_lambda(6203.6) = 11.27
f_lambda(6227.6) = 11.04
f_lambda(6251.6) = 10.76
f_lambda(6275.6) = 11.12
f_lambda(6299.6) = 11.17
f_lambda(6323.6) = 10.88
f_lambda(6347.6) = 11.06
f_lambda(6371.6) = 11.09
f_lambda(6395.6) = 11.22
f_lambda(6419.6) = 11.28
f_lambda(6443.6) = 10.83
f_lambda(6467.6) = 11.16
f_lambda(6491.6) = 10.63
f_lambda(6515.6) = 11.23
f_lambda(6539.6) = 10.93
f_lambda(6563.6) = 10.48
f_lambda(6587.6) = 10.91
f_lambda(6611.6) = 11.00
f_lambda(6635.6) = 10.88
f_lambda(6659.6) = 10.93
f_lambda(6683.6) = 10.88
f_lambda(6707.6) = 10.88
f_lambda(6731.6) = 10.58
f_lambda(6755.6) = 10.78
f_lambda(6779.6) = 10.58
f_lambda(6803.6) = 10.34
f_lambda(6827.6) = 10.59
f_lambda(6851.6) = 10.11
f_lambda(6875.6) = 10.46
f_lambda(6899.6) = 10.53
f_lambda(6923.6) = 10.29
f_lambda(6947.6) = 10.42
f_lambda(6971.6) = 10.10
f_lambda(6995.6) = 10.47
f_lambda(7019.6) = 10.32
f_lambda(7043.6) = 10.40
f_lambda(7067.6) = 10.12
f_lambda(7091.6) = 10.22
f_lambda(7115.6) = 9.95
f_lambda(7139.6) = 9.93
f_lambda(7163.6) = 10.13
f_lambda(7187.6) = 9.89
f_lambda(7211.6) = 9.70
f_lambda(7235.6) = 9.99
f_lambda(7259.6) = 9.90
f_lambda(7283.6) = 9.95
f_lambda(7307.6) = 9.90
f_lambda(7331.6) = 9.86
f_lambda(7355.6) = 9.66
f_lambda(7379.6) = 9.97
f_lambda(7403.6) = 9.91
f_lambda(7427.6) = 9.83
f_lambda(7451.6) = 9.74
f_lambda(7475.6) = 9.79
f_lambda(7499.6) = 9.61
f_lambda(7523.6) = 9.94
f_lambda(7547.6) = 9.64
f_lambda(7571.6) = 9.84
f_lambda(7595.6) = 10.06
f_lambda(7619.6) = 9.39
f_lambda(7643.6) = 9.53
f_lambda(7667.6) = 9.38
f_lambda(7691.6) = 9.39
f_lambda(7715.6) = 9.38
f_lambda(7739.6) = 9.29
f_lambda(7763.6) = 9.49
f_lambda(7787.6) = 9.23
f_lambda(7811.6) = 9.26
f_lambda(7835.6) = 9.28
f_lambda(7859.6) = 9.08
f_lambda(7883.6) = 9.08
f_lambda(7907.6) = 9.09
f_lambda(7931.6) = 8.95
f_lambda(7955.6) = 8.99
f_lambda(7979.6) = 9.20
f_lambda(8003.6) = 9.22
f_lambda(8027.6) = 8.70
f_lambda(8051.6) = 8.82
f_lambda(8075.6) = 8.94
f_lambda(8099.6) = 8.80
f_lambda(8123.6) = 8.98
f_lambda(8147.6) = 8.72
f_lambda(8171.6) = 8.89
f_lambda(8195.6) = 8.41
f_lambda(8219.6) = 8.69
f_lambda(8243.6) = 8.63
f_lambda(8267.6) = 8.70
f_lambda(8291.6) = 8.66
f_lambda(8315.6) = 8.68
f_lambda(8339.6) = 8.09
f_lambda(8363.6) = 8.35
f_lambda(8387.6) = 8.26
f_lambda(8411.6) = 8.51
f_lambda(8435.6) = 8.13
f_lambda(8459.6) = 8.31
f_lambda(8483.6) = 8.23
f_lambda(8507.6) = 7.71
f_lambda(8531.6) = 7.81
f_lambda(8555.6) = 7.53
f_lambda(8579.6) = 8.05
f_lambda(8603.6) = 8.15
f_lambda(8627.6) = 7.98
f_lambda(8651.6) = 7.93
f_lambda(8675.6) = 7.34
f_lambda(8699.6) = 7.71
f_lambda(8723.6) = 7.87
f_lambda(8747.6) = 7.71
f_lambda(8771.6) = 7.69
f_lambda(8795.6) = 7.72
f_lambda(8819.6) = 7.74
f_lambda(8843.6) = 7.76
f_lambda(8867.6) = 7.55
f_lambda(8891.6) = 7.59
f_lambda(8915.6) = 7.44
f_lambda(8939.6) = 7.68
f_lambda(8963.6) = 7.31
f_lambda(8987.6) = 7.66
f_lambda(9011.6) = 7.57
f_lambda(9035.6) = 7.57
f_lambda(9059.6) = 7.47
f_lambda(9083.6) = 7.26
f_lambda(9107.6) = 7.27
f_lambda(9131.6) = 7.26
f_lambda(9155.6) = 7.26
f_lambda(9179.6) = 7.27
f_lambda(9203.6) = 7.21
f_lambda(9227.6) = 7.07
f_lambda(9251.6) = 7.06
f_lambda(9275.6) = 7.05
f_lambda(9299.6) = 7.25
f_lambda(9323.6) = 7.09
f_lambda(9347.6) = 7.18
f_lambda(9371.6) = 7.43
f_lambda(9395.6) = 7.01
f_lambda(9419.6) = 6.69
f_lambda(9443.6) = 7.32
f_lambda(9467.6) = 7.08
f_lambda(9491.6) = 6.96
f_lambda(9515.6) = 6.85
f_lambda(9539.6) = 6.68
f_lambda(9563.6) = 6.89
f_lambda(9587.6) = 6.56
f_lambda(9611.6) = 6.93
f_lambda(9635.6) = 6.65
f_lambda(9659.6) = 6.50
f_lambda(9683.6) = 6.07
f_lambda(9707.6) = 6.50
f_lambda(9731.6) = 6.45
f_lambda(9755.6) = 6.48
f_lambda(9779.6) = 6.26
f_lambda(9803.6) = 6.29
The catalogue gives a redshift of 0.000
